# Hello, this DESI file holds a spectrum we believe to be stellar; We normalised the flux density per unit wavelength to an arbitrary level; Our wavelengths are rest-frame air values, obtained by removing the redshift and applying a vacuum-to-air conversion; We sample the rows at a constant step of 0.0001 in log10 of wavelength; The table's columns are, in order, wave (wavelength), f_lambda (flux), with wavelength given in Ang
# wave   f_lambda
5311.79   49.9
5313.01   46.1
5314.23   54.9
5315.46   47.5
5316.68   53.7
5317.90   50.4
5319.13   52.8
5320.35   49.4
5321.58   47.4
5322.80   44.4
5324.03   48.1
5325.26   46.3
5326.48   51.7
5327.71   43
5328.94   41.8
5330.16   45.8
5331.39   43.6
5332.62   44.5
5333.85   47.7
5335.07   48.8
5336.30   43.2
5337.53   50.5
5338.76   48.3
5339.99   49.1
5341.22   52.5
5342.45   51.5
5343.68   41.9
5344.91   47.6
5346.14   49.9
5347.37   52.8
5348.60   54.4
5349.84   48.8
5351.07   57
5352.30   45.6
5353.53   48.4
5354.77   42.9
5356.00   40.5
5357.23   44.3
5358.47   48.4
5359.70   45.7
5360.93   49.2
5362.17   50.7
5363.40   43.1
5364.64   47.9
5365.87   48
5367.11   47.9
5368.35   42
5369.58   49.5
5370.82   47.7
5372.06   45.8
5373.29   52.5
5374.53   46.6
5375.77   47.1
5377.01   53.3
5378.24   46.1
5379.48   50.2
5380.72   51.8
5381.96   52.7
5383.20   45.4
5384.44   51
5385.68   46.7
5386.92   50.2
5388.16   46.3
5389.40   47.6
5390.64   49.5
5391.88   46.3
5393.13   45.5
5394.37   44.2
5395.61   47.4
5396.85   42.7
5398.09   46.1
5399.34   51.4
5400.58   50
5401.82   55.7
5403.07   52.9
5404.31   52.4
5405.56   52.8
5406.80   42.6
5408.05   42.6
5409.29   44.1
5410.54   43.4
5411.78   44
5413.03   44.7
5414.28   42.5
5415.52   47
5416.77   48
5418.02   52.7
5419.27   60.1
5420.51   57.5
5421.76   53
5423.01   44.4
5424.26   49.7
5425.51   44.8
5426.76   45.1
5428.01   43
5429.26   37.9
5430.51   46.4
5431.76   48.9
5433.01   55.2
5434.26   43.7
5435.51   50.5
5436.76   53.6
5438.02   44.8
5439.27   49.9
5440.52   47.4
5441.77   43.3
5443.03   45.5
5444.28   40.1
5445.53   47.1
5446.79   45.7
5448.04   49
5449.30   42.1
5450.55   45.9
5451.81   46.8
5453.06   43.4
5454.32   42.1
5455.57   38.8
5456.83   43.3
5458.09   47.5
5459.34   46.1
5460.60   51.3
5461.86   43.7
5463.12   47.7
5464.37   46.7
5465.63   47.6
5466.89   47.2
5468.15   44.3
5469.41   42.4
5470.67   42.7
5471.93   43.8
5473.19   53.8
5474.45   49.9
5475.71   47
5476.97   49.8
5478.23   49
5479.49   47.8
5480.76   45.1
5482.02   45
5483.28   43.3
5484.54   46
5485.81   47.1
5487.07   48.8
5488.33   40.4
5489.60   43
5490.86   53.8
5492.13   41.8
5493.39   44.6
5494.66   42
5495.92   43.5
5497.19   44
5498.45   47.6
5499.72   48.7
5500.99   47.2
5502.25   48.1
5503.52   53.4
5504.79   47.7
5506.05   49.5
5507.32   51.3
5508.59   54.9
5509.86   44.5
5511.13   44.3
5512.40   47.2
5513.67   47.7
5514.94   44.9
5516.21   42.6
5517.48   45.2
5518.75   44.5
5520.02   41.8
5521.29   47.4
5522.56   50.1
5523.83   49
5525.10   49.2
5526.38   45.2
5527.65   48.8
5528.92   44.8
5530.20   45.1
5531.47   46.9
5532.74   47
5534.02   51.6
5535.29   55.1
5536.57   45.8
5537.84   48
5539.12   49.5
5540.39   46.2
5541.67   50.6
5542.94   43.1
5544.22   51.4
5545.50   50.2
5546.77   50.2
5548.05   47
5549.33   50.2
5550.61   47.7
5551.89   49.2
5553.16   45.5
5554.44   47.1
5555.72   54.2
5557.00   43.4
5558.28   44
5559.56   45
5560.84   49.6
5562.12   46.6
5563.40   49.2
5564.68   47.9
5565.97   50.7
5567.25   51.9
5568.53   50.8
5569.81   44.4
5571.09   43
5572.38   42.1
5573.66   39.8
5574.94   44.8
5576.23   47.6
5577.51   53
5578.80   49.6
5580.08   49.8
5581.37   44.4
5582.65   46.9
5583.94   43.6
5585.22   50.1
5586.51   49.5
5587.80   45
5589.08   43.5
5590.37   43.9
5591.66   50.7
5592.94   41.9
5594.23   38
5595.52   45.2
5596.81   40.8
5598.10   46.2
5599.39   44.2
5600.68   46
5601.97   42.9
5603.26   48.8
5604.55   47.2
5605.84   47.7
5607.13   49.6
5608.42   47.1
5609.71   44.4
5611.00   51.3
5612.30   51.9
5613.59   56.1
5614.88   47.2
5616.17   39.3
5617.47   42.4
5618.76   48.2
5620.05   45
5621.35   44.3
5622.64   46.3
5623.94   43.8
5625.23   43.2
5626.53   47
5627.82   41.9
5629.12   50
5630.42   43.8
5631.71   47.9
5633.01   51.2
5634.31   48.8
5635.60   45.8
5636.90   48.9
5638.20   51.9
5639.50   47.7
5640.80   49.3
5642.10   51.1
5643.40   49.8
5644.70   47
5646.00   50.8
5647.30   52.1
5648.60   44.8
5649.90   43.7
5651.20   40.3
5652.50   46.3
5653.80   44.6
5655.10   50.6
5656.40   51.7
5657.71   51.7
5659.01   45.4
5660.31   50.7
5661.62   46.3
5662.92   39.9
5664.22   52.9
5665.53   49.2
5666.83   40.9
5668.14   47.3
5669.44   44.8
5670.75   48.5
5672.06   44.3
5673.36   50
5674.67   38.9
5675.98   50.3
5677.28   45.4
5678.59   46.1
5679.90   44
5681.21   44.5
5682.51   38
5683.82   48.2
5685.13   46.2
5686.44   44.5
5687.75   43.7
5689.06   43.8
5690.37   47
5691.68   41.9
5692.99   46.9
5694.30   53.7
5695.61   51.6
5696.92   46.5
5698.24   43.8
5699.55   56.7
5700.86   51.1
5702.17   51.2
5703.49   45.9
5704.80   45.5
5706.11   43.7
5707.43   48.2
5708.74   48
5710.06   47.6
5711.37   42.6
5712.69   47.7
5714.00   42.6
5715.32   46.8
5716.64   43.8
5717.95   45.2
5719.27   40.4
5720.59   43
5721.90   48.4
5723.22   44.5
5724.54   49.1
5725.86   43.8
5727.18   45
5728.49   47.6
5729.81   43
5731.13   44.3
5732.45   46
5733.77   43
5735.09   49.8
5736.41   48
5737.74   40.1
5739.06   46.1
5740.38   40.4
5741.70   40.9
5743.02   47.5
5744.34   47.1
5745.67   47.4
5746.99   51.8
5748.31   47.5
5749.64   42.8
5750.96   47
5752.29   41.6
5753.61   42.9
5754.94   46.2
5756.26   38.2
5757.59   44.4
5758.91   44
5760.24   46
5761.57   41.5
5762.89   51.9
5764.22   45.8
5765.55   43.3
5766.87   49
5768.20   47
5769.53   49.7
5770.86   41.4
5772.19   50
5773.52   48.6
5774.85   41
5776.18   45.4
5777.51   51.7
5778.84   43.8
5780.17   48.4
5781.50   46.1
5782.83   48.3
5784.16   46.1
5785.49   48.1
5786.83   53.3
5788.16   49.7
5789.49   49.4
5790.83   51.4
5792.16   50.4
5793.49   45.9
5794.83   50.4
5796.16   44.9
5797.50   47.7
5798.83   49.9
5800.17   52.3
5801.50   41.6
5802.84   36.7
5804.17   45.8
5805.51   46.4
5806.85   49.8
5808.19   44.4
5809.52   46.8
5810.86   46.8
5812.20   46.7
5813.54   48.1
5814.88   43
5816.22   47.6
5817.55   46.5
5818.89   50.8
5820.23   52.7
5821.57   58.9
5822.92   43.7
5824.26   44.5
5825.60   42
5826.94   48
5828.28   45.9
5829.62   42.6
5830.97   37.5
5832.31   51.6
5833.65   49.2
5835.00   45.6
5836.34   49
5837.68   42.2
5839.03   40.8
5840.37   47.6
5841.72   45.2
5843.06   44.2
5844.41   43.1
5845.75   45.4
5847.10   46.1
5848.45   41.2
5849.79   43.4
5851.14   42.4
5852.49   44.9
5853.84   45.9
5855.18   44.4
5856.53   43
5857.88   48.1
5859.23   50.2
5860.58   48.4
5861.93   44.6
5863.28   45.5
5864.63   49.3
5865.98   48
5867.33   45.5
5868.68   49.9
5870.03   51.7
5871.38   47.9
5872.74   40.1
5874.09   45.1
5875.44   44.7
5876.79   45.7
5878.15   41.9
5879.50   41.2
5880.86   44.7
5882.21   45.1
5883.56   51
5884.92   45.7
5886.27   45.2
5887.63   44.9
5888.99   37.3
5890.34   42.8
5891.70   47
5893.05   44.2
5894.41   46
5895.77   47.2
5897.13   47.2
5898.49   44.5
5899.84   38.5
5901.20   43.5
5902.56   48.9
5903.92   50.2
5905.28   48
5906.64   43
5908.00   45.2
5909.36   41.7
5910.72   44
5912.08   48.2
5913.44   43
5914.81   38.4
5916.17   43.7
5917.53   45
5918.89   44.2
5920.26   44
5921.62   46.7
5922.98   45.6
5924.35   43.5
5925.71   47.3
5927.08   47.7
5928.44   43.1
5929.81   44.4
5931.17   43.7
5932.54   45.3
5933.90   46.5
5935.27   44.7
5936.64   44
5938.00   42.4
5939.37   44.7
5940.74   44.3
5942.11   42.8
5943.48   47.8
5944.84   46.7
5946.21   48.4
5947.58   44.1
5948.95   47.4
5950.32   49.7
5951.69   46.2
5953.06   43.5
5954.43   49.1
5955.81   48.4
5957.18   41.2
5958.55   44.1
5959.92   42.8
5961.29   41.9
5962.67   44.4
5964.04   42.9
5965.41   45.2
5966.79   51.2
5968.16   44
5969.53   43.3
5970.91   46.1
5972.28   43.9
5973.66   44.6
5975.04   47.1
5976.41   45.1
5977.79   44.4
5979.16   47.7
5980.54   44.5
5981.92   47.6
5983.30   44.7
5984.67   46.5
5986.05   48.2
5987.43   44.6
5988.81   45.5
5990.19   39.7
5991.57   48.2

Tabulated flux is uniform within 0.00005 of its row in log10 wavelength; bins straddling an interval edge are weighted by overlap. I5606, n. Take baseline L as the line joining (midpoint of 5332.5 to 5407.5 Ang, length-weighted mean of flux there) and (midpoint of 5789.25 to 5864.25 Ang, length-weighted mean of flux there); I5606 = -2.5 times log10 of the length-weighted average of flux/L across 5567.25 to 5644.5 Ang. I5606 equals 0.01 mag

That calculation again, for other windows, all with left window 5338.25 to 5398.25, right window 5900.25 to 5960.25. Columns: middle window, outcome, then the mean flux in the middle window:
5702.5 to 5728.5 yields 0.02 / 45.5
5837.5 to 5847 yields 0.03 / 44.3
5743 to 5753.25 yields -0.01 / 46.4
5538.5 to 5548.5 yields -0.03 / 48.6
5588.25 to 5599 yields 0.07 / 43.8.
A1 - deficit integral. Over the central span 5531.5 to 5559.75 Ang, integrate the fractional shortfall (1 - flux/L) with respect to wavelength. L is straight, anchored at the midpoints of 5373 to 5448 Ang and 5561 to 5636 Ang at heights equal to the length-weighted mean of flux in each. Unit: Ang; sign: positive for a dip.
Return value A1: -0.9 Ang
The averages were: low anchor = 47.9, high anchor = 46.5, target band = 48.3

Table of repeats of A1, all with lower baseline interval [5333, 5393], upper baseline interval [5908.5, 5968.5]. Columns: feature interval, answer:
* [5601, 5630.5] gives 0.15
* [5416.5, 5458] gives 0.71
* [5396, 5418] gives 0.26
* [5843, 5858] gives 0.41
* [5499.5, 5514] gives -0.41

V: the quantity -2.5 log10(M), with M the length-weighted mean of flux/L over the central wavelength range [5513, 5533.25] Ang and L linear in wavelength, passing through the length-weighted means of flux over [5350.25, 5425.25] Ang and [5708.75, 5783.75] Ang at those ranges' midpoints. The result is 0.02 mag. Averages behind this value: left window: 48.1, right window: 45.5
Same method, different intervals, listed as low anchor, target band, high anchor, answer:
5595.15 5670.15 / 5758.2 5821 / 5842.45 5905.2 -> -0.03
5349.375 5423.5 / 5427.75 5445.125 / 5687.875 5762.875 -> 0.03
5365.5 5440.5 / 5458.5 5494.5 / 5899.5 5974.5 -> 0.03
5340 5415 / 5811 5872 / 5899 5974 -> -0.02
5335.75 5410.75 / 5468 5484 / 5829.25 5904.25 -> 0.02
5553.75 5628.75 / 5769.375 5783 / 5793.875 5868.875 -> -0.01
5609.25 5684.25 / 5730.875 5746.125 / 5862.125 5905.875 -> 0.03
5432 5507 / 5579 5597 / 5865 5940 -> 0.01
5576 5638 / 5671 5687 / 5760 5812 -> 0.04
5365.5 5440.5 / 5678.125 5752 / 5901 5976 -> 0.01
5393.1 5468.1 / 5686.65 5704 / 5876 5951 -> -0.05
